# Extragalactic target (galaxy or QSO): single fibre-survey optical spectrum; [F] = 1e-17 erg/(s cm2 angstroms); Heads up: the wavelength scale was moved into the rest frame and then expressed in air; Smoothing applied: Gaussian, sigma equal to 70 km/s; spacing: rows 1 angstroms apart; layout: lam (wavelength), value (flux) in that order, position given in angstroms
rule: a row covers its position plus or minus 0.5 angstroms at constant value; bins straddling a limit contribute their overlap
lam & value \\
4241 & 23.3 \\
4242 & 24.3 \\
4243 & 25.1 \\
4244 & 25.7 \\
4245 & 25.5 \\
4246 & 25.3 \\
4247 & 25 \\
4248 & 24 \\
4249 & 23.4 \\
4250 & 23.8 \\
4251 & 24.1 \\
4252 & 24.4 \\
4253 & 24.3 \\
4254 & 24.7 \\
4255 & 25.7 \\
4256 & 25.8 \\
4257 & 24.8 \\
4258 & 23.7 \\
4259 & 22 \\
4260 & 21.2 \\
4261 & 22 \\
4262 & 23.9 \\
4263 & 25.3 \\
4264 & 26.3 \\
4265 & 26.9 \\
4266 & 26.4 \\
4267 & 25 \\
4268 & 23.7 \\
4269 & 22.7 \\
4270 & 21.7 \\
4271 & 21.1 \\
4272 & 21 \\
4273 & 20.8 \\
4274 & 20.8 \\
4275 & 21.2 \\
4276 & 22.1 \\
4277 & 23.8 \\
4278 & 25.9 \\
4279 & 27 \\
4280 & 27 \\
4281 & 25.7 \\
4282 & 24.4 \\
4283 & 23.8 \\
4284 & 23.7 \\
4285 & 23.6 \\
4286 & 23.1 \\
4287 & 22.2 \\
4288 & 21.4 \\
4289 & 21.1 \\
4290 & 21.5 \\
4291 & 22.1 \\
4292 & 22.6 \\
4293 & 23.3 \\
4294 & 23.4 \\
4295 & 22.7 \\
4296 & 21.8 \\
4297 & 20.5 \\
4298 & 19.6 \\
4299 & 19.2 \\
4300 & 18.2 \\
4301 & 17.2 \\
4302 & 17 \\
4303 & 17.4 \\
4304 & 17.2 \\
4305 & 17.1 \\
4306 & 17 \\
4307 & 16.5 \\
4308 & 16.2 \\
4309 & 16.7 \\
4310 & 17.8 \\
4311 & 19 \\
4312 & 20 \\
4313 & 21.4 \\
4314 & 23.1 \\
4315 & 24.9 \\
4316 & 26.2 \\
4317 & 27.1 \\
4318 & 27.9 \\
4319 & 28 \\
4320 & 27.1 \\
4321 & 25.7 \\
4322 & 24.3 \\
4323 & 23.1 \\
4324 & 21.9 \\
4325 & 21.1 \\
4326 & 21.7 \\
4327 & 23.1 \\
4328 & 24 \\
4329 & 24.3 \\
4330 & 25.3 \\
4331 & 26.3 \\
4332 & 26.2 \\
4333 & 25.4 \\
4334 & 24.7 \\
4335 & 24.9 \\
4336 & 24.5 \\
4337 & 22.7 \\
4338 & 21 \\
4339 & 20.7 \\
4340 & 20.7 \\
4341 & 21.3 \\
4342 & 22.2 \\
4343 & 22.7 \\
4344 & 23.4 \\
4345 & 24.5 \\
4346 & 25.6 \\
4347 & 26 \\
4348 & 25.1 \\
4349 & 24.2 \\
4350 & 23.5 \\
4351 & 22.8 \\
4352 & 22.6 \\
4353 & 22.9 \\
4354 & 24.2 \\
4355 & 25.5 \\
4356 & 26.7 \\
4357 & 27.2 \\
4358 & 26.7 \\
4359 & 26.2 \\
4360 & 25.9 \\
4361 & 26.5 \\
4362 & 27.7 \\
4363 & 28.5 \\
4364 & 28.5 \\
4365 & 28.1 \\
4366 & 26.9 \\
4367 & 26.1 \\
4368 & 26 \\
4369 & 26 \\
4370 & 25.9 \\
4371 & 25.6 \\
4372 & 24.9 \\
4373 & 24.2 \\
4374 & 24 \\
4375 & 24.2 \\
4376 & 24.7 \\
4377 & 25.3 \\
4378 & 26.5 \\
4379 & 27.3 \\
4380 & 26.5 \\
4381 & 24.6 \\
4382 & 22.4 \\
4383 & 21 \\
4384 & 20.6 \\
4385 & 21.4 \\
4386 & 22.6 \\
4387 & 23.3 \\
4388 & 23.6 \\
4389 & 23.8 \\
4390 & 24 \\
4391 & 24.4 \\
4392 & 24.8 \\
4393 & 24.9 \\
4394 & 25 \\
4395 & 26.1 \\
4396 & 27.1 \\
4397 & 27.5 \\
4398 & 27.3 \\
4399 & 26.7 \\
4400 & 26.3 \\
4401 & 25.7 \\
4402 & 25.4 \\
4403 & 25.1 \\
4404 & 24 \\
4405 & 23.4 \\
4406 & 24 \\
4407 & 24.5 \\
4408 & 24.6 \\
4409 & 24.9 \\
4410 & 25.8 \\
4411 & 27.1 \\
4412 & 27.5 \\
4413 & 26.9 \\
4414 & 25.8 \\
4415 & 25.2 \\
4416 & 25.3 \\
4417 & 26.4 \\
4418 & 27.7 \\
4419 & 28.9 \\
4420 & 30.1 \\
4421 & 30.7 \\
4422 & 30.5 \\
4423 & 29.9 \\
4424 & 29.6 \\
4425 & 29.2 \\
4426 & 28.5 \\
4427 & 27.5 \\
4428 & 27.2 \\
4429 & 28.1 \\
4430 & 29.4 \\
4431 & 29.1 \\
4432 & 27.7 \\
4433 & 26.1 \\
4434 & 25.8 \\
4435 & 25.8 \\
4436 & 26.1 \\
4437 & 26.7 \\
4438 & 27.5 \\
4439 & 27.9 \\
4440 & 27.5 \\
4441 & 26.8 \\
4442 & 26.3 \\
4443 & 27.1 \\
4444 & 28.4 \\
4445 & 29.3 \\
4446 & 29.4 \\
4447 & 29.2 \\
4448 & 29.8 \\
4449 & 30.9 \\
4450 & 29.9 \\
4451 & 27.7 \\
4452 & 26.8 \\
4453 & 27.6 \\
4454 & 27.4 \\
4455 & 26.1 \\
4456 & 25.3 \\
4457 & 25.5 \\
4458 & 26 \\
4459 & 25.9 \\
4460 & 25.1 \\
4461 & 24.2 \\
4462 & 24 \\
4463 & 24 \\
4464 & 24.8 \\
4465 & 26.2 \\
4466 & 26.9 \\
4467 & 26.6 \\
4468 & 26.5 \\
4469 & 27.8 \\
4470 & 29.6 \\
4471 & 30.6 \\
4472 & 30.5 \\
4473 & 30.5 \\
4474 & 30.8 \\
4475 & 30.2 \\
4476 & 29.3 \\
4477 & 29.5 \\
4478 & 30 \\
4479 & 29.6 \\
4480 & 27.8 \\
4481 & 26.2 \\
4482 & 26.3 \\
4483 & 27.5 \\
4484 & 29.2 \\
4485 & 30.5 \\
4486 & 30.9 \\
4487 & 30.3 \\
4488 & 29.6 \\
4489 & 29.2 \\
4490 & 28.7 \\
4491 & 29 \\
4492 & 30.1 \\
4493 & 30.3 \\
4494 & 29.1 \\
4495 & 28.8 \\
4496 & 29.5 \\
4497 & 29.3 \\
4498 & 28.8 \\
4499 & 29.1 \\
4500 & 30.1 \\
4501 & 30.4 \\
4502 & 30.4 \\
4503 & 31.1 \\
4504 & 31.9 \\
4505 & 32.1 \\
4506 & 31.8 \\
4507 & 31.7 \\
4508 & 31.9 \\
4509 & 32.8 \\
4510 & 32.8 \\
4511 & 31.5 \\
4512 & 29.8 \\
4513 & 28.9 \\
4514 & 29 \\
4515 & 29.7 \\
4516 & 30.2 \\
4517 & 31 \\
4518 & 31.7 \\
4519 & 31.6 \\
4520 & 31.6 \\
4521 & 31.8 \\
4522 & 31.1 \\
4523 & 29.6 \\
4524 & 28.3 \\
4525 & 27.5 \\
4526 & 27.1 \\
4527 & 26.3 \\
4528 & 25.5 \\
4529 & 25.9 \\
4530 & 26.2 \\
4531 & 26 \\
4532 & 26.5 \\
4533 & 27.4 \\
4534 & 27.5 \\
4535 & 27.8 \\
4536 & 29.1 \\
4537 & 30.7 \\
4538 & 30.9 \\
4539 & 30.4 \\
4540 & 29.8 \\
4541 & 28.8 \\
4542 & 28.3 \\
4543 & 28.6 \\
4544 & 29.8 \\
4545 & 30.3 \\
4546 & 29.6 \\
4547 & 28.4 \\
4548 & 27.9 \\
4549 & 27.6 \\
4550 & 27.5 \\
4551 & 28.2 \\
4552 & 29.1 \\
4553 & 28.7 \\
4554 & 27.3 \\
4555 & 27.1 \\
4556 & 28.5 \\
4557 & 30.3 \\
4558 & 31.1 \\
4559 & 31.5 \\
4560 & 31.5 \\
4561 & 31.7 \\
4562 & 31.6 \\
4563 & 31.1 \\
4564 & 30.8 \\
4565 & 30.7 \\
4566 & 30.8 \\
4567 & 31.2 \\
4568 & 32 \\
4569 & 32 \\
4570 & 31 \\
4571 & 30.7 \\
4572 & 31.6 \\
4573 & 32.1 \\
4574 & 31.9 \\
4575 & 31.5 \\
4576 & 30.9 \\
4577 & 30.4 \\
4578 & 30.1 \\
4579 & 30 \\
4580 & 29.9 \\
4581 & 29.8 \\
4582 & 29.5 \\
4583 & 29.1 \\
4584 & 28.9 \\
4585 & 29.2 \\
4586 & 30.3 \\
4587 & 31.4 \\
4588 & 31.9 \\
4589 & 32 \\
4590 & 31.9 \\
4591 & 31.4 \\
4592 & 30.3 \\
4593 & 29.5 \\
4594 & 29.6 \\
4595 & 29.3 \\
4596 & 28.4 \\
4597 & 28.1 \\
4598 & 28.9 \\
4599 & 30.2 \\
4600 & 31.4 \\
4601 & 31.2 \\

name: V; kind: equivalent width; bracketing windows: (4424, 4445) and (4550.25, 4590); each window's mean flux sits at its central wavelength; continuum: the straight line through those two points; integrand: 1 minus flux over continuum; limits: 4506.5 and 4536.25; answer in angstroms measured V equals 0.1 angstroms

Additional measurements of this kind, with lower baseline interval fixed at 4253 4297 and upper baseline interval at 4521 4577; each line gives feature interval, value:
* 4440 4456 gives -0.5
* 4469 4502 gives -1.6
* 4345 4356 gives 0.3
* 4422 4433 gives -0.8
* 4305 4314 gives 2.2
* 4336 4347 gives 1.0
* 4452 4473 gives 0.7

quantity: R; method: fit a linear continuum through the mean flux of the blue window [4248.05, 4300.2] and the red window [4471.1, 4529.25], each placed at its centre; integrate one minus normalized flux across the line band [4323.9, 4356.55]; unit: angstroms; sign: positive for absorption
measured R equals 1.9 angstroms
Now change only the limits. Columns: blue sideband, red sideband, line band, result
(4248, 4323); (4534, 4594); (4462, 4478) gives -0.36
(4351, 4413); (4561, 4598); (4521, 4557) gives 1.39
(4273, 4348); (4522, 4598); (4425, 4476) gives -2.09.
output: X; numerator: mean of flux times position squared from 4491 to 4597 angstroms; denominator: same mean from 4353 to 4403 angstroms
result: 1.27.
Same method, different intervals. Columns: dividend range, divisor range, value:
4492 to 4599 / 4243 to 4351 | 1.45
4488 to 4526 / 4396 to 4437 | 1.17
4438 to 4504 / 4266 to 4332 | 1.38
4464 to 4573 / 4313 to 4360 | 1.32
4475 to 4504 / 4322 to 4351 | 1.34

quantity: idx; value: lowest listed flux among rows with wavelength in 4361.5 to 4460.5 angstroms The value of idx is 20.6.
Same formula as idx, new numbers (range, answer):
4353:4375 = 22.9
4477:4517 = 26.2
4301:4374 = 16.2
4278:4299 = 19.2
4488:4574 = 25.5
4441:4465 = 24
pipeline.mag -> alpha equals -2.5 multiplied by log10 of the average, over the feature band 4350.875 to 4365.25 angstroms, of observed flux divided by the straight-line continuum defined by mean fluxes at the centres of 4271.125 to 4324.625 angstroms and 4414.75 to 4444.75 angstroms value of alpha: -0.06 mag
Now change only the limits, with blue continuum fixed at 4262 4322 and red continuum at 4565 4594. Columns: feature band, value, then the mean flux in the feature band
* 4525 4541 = 0.06 mag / 27.8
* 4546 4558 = 0.06 mag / 28.4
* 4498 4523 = -0.08 mag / 30.9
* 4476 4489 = -0.04 mag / 29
